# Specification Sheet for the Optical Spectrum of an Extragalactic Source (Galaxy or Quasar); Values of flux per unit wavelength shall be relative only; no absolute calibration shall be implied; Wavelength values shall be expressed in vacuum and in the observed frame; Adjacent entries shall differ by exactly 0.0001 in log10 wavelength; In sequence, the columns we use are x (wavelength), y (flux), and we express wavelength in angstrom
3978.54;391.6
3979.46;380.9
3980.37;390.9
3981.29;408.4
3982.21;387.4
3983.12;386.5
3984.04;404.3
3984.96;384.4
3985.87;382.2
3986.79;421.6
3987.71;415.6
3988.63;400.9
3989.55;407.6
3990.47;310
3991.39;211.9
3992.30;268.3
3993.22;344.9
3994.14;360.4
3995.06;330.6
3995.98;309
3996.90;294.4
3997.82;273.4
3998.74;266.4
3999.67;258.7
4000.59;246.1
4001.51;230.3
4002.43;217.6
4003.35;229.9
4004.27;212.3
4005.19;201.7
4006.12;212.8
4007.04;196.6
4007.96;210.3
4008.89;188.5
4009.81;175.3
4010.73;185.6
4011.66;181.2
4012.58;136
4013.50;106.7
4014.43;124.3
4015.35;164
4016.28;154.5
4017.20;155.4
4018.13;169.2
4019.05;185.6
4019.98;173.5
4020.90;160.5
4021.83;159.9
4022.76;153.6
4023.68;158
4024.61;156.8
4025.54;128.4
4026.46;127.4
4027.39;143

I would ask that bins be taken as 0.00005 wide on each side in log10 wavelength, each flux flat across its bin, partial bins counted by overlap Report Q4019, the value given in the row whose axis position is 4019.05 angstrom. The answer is 185.6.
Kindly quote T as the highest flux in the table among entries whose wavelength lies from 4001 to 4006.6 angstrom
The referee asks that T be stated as 230.3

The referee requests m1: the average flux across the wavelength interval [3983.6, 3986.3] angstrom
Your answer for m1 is 391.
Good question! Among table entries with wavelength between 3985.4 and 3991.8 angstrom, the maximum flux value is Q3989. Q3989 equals 421.6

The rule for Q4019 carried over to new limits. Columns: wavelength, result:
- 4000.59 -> 246.1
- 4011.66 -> 181.2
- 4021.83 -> 159.9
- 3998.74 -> 266.4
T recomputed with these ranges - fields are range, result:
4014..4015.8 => 164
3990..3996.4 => 360.4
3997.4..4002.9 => 273.4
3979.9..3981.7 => 408.4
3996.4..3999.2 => 294.4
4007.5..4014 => 210.3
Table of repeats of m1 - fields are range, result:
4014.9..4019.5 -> 166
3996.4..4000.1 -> 273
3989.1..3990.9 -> 359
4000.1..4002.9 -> 232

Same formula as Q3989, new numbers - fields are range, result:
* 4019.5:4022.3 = 173.5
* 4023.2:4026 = 158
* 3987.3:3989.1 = 415.6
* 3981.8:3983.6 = 387.4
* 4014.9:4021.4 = 185.6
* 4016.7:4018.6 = 169.2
